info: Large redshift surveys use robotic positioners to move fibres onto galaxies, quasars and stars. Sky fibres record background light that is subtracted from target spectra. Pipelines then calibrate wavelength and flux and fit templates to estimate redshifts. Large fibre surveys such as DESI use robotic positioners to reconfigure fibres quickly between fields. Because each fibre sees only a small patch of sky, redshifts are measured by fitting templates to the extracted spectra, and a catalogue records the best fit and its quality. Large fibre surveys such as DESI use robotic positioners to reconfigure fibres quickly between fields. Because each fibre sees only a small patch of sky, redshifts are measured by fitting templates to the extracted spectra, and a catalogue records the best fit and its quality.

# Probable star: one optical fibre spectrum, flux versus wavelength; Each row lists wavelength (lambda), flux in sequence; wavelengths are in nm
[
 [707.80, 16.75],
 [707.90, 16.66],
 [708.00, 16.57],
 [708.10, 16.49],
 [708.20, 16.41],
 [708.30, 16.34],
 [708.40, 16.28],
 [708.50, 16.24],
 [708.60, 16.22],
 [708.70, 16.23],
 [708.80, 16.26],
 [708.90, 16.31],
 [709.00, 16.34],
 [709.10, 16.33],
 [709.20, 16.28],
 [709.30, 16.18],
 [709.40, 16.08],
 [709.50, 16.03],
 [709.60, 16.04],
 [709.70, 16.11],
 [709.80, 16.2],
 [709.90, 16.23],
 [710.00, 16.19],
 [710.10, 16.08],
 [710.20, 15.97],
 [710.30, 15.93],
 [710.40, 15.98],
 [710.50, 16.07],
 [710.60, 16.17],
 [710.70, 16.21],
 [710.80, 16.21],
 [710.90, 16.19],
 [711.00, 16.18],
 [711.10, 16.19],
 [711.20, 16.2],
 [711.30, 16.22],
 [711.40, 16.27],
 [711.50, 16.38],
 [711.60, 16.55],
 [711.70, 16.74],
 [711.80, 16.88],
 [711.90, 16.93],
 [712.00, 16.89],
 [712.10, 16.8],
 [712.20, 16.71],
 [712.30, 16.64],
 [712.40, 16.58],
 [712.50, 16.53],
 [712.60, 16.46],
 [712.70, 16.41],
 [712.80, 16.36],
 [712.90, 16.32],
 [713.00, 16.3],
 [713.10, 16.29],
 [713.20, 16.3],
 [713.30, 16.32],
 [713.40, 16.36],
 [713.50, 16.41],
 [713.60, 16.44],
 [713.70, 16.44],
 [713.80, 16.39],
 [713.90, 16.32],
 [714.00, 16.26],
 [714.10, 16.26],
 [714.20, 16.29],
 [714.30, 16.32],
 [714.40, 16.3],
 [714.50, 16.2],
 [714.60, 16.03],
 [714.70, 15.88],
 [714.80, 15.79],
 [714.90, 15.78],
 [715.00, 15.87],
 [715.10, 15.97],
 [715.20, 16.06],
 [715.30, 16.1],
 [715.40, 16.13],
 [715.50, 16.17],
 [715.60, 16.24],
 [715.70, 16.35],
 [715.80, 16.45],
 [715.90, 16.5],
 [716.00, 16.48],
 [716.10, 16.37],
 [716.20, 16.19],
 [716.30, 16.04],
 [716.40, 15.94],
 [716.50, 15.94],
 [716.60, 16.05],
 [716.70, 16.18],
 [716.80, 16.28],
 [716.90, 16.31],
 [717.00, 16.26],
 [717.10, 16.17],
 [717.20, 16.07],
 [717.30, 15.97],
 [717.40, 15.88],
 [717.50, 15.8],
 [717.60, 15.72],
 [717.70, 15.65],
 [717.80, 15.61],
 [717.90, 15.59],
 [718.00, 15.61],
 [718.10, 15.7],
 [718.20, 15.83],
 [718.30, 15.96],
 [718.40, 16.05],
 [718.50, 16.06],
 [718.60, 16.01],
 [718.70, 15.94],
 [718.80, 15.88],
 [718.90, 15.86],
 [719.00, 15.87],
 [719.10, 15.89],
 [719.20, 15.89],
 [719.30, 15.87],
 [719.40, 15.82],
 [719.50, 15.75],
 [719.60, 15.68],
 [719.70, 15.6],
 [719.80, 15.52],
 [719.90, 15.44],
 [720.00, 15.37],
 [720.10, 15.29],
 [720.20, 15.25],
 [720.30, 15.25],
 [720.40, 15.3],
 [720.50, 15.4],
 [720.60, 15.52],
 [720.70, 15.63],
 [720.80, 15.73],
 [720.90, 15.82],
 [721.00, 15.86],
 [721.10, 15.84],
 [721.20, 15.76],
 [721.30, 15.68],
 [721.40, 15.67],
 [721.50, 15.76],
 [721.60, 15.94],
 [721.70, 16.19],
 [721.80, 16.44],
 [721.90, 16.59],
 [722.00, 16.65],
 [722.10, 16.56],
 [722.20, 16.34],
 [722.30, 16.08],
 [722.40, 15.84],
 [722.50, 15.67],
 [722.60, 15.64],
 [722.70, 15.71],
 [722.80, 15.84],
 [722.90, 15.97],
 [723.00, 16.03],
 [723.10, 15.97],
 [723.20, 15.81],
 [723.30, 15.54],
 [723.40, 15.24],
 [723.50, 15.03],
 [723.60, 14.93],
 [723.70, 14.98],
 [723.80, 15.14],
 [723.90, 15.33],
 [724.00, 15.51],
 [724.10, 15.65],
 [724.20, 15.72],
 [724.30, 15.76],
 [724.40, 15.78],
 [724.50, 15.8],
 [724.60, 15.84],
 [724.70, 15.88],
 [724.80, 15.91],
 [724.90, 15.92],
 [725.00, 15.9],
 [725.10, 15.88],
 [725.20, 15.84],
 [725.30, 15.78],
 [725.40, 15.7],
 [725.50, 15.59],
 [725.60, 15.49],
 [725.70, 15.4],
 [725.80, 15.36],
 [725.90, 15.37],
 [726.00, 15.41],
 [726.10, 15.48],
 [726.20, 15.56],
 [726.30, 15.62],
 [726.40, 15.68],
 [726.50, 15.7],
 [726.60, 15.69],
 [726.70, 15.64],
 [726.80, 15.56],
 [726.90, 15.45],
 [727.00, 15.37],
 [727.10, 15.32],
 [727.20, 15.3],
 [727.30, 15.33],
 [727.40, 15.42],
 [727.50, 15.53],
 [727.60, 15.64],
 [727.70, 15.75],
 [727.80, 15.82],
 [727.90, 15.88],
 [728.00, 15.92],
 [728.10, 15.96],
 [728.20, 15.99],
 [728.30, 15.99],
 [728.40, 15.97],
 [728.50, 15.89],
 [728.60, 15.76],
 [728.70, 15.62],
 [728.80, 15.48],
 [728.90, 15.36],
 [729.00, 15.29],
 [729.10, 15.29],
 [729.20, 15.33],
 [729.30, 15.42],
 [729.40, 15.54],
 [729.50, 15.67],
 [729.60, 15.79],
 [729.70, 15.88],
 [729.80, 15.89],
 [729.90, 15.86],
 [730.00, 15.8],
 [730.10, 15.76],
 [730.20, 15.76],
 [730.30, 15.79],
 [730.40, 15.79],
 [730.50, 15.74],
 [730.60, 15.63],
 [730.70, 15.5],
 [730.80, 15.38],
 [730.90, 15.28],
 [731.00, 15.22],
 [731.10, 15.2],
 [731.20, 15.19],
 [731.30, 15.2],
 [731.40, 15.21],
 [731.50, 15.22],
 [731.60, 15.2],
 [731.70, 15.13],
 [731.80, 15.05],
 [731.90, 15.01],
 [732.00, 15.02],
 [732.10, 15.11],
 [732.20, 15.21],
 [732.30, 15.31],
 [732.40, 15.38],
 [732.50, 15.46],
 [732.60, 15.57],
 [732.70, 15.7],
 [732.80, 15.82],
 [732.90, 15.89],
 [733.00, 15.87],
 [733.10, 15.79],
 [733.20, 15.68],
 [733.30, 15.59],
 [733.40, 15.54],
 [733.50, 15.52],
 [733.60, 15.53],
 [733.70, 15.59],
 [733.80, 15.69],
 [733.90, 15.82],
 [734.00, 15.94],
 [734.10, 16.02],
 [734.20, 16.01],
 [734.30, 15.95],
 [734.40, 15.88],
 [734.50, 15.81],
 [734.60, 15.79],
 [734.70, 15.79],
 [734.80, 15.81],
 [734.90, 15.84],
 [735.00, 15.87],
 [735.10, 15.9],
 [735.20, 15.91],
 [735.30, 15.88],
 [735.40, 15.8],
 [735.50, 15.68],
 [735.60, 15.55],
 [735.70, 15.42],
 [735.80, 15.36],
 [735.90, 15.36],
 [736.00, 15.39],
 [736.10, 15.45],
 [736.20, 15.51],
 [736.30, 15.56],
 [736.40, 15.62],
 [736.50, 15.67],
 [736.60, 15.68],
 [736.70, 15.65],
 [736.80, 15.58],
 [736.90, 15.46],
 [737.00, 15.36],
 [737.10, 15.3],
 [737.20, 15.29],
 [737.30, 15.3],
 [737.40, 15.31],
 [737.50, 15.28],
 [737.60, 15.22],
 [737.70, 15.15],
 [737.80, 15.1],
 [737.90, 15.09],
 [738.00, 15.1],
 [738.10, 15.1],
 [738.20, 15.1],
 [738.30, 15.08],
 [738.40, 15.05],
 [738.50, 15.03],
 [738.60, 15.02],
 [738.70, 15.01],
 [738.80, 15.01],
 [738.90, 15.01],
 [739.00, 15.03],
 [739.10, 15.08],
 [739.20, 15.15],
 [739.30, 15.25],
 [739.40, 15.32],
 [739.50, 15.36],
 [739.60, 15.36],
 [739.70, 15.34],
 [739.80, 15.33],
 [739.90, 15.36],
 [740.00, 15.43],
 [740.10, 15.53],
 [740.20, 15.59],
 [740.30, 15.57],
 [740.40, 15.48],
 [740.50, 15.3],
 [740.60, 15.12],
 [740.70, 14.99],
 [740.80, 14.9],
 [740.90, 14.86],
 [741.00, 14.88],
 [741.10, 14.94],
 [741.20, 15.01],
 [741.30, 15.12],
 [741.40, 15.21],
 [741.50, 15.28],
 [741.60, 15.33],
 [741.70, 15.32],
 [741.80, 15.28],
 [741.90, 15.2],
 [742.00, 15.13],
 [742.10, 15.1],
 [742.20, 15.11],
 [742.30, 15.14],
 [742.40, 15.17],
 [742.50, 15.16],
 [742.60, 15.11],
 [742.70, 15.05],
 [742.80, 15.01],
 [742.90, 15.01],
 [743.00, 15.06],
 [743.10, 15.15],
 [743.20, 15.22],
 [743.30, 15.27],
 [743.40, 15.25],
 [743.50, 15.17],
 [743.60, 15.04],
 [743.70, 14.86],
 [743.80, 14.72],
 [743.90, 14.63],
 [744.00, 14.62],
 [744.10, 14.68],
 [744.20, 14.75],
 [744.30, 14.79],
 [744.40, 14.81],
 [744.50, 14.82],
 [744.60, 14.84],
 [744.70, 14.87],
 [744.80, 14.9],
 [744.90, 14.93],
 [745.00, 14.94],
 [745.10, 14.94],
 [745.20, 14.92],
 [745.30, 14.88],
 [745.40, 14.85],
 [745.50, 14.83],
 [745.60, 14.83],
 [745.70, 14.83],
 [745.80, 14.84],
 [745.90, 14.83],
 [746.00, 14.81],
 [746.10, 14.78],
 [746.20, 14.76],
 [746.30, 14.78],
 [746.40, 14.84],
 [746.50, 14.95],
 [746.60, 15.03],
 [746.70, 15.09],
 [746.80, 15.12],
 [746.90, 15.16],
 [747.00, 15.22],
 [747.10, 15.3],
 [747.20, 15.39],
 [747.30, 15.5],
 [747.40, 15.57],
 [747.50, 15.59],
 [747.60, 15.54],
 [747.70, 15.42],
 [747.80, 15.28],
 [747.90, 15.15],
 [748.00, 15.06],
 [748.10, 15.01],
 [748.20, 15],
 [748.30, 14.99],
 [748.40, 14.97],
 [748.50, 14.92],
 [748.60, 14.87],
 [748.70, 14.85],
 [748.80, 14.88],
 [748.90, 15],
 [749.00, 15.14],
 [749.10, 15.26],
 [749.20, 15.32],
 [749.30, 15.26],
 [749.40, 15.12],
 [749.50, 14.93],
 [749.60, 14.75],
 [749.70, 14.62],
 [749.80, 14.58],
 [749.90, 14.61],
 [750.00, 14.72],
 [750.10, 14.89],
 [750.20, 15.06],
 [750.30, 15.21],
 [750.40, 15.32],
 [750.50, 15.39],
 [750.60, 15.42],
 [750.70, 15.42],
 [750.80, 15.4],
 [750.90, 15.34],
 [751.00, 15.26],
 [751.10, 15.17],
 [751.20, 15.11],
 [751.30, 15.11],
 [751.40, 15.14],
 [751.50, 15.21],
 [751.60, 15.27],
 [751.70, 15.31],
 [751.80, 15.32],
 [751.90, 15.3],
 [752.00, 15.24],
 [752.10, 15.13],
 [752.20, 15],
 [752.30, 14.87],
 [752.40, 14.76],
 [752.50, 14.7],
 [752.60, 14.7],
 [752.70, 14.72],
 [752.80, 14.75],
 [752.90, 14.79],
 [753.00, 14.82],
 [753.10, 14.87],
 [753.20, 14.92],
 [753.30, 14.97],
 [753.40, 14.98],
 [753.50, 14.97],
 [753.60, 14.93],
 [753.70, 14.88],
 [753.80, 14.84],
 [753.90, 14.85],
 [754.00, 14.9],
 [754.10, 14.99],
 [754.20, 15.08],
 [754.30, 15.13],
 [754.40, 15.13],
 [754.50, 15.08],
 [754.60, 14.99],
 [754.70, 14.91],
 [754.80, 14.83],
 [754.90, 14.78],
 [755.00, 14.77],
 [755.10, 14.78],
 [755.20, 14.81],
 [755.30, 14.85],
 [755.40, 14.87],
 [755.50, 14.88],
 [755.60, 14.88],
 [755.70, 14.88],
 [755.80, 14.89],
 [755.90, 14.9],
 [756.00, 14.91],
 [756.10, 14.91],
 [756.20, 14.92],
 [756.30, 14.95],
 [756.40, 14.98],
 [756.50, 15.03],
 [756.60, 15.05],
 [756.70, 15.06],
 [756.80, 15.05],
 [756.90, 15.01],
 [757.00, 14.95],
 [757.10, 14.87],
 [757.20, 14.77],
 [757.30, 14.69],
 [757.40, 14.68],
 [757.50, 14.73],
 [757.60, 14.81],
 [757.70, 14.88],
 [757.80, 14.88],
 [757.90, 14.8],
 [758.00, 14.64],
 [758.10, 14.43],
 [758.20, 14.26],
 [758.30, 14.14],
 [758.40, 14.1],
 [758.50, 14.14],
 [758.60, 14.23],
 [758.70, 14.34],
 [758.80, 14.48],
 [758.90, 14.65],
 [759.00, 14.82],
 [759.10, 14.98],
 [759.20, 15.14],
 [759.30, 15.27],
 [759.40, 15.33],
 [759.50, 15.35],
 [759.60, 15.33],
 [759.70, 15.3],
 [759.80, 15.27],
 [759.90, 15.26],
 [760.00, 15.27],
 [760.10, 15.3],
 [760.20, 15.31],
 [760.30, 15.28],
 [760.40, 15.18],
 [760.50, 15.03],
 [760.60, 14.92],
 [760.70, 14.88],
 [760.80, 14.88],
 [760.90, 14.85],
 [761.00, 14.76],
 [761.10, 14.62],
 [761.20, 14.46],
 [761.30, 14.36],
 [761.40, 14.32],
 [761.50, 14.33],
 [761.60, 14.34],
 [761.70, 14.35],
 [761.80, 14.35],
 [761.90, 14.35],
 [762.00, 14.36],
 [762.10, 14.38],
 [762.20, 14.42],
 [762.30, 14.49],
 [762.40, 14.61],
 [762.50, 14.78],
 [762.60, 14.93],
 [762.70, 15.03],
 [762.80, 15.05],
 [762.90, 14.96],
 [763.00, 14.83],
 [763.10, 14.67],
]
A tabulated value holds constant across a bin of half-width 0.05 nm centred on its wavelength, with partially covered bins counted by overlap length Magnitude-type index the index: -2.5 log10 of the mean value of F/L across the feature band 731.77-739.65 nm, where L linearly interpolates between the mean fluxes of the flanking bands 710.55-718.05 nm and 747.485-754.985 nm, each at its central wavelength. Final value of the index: 0.005 mag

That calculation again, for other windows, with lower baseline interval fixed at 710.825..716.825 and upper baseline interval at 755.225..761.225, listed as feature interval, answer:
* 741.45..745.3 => 0.02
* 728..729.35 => 0.01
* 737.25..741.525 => 0.02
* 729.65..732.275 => 0.02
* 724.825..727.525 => 0.02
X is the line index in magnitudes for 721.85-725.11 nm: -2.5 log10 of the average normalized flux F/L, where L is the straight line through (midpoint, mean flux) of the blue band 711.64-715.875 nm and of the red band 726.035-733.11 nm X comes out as 0.01 mag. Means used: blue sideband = 16.3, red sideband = 15.5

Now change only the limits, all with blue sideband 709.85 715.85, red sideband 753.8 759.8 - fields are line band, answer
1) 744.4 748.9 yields 0.012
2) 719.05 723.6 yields 0.017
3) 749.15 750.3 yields 0.013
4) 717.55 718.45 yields 0.026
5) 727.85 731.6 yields 0.010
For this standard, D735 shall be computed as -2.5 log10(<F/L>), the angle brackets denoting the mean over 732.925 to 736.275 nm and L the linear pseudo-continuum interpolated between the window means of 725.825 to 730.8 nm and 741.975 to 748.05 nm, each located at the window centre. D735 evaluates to -0.02 mag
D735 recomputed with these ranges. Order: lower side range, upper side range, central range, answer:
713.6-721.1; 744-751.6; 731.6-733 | 0.009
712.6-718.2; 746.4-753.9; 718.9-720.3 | 0.026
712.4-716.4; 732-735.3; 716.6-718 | 0.014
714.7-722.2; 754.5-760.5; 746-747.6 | 0.002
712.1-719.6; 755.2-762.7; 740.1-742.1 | 0.011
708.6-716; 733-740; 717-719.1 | 0.015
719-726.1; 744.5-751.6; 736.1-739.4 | 0.004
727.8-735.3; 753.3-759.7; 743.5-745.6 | 0.027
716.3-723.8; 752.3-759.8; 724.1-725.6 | -0.008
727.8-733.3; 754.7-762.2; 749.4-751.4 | -0.004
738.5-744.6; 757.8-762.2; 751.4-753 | -0.008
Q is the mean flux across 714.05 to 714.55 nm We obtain 16.3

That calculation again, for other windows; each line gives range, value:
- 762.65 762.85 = 15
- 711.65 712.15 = 16.8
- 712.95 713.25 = 16.3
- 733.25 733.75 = 15.6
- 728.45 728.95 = 15.6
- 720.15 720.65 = 15.3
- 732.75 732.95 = 15.9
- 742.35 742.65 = 15.1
